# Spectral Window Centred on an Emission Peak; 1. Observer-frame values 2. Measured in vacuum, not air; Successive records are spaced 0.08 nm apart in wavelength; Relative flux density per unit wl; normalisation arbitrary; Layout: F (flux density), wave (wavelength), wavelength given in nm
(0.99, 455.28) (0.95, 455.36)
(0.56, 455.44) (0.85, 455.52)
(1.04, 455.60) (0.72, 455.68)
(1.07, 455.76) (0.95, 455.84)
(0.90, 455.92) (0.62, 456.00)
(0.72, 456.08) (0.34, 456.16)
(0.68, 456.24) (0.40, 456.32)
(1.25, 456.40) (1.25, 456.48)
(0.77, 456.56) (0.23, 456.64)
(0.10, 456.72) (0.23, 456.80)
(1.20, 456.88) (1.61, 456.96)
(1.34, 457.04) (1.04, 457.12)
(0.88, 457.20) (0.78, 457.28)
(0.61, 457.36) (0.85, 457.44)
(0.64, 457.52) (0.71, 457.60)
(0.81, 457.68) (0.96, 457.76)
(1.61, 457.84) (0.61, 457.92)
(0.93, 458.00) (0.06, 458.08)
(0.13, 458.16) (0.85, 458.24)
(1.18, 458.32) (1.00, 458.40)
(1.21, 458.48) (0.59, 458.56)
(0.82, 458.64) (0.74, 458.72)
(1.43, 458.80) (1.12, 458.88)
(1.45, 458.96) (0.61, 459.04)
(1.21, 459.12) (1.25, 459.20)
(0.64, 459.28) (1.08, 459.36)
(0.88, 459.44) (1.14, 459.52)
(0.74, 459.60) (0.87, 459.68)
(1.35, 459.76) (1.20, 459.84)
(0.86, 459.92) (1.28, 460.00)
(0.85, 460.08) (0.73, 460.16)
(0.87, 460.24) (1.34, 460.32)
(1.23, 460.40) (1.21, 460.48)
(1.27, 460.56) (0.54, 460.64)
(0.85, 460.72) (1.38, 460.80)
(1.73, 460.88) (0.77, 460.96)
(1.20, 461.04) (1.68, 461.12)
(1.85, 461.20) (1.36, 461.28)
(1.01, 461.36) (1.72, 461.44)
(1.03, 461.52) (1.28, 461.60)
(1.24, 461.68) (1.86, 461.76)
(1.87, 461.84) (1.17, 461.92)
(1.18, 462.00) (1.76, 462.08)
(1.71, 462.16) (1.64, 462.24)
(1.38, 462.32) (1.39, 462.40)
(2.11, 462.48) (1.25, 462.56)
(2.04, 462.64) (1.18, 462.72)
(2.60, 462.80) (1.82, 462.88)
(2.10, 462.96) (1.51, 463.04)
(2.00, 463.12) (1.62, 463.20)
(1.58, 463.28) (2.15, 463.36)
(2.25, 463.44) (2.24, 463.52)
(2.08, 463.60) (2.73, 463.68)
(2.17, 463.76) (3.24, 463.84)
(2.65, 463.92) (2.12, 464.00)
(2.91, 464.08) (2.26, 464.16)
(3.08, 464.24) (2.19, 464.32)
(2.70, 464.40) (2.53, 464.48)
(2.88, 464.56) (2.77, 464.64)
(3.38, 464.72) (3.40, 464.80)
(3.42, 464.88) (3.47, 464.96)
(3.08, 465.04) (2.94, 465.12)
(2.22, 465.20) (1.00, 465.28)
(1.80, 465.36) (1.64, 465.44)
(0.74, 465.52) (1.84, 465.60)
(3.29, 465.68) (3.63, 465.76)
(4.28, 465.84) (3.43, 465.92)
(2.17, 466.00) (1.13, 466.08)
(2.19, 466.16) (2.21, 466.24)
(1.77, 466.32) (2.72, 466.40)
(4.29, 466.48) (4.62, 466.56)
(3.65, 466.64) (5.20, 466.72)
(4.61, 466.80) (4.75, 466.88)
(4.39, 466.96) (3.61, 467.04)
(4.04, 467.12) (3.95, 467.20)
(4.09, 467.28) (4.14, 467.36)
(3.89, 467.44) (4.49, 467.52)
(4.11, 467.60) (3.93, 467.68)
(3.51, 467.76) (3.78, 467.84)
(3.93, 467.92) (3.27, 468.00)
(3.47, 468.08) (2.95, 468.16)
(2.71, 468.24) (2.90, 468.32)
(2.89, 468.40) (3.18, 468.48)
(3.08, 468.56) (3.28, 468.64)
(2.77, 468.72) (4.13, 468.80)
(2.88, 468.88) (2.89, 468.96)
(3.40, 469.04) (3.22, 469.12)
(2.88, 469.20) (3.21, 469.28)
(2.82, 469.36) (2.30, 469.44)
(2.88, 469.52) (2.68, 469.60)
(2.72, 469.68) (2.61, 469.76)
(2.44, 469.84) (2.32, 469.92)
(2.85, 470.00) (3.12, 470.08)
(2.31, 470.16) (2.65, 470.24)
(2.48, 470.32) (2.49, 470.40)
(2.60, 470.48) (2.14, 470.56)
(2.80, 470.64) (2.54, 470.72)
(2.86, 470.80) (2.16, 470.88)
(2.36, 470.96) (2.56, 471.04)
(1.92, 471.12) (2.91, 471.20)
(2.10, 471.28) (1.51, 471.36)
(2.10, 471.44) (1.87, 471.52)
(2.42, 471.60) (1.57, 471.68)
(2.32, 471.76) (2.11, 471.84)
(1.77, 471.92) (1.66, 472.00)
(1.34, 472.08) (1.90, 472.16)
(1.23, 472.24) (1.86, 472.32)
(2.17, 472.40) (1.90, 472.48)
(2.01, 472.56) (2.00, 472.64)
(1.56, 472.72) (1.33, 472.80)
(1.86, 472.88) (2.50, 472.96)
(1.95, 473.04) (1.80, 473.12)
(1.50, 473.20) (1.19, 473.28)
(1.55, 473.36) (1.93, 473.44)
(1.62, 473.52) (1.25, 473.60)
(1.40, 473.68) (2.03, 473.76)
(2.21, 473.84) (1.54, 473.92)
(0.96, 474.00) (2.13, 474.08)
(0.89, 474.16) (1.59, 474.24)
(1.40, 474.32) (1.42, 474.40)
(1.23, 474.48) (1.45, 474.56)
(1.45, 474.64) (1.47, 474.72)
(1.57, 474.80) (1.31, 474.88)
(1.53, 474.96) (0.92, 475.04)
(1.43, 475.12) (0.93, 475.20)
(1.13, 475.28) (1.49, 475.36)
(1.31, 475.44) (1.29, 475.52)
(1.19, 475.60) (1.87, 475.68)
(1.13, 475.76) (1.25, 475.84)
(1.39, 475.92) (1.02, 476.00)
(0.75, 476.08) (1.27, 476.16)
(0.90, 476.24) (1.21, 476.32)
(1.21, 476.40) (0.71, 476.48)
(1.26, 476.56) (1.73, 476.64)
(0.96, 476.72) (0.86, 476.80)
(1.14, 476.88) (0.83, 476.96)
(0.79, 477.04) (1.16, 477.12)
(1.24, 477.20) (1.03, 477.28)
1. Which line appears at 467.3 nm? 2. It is C IV 1549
